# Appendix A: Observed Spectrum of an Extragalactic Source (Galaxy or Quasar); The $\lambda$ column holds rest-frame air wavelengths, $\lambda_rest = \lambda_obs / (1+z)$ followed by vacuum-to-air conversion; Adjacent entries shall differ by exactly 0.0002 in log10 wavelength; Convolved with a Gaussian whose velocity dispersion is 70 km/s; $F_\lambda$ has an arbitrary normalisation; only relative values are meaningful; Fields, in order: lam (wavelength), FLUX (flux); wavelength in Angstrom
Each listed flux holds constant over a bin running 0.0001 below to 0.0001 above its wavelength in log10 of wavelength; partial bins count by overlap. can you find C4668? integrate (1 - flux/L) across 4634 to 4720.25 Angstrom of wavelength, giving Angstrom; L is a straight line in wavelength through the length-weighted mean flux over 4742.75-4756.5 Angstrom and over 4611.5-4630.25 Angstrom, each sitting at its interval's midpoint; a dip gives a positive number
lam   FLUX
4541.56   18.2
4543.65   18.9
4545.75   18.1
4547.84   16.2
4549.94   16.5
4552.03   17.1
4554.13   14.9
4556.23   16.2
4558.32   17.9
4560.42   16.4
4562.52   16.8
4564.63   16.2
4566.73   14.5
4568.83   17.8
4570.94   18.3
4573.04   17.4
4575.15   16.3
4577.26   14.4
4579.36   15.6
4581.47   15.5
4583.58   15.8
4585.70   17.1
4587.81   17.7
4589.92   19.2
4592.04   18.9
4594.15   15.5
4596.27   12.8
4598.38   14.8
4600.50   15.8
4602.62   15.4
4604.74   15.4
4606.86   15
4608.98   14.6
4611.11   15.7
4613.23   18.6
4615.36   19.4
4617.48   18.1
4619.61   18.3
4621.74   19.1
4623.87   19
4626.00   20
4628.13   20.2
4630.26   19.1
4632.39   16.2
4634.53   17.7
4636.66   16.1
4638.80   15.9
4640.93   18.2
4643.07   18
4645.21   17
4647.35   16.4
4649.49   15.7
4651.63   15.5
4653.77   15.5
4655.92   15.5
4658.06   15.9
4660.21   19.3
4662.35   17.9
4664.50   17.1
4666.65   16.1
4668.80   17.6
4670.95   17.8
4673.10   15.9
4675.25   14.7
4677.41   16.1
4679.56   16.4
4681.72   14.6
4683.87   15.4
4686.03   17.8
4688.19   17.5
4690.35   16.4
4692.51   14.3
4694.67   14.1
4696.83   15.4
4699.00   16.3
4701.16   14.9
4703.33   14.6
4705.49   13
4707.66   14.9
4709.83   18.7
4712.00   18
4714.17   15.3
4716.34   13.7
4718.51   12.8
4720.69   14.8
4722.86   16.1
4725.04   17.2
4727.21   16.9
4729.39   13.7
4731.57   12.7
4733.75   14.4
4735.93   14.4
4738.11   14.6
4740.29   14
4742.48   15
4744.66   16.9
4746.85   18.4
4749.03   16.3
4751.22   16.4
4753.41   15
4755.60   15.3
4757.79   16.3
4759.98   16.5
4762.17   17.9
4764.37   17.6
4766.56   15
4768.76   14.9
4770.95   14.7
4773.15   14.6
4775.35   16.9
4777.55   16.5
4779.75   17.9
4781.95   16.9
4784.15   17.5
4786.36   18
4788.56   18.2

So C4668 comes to 8.4 Angstrom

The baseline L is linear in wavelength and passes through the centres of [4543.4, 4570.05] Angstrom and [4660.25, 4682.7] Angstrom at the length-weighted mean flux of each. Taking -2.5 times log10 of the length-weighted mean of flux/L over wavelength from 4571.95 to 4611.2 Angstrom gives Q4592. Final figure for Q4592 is 0.05 mag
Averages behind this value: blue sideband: 16.7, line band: 15.9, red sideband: 16.6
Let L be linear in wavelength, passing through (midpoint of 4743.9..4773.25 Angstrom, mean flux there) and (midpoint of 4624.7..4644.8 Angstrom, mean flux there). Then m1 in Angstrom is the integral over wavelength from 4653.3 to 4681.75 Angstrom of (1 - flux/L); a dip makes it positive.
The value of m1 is 1.5 Angstrom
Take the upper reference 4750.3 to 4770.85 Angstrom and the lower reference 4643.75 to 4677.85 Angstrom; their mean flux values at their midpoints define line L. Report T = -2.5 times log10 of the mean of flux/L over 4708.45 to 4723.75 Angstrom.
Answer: 0.04 mag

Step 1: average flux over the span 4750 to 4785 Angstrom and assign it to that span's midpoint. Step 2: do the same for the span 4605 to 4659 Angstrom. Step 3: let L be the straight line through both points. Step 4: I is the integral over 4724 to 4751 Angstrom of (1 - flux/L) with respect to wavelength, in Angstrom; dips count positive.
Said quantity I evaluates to 1.71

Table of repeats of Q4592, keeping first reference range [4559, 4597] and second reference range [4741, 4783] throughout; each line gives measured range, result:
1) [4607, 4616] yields -0.02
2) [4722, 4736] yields 0.08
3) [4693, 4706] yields 0.11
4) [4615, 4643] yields -0.11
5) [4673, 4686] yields 0.05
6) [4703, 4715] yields 0.03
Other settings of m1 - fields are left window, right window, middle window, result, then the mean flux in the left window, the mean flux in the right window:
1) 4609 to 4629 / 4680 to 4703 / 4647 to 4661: 0.8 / 18.5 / 15.7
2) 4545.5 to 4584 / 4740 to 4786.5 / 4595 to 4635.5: -1.8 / 16.4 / 16.3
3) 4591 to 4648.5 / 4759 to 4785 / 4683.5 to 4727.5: 2.9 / 17.1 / 16.4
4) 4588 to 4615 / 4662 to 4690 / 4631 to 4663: -0.8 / 16.1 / 16.5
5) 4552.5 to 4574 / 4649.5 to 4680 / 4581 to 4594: -0.6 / 16.7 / 16.5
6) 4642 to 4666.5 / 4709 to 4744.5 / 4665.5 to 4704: 0.4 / 16.7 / 15.2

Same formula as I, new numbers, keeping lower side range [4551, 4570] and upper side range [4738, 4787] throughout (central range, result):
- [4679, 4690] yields 0.0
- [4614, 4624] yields -1.5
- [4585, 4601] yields -0.1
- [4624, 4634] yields -1.5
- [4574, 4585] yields 0.6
